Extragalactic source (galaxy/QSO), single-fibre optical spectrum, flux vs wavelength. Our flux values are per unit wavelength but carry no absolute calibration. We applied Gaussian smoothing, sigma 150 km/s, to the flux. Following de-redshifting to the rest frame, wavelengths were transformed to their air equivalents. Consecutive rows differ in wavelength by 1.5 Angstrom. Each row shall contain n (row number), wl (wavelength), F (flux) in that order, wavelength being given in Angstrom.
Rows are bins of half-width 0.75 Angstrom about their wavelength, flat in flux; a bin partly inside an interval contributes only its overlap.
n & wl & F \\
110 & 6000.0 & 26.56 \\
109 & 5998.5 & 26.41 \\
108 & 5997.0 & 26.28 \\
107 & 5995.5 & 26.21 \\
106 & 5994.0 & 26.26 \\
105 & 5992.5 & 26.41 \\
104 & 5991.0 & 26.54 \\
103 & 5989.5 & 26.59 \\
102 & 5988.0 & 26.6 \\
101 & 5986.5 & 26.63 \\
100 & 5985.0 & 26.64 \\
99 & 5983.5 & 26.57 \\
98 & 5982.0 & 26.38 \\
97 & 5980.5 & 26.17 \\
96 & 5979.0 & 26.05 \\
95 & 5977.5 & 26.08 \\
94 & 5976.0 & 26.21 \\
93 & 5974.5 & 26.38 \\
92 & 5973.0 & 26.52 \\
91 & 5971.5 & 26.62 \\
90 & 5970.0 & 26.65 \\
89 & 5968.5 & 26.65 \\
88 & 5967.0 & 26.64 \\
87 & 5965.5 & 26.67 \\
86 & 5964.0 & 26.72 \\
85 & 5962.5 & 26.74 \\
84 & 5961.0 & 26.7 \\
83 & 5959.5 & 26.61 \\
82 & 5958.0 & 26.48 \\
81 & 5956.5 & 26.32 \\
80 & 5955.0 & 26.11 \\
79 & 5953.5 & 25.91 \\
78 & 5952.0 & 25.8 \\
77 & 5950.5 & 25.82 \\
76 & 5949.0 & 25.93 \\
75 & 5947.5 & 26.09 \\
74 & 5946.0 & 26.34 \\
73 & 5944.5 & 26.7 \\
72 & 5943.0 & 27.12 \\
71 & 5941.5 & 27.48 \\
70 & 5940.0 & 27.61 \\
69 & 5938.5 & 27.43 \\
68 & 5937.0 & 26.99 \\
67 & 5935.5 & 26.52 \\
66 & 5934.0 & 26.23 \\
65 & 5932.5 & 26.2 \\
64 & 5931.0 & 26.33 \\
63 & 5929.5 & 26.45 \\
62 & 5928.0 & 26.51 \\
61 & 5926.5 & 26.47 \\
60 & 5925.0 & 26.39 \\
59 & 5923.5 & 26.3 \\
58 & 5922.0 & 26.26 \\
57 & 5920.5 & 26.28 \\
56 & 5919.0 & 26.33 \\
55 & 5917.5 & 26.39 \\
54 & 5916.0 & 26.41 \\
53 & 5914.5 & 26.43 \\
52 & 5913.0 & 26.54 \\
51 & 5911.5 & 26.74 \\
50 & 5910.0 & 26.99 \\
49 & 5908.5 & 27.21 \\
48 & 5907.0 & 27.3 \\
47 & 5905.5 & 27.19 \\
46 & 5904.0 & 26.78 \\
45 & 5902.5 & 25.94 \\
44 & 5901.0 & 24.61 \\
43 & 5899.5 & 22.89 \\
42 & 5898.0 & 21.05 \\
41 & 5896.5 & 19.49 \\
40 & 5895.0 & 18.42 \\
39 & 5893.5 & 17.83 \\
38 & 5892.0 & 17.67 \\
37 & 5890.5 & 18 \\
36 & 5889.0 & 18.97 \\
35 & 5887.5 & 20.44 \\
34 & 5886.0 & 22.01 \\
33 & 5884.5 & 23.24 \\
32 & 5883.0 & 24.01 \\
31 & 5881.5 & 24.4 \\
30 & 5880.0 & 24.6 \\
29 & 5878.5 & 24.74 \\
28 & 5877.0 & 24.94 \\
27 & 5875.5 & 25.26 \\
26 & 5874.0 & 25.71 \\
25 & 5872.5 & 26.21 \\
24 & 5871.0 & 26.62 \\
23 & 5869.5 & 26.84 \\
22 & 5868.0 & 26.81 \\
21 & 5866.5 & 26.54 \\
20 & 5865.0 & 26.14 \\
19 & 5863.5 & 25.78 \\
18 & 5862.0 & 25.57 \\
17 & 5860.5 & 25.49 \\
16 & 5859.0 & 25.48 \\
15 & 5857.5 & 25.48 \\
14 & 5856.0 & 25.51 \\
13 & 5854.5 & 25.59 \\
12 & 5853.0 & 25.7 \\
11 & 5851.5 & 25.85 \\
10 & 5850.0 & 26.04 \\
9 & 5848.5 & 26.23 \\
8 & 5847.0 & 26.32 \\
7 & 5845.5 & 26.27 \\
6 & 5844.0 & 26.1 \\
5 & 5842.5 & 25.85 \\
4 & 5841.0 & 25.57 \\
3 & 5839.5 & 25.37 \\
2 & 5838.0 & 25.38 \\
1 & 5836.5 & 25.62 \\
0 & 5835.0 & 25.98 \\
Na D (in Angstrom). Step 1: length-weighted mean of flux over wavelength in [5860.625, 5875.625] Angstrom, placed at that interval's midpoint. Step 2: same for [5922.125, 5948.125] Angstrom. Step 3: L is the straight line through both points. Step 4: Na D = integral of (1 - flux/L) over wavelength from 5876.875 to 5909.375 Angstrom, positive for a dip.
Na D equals 4.4 Angstrom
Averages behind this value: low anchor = 26.2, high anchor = 26.6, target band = 22.8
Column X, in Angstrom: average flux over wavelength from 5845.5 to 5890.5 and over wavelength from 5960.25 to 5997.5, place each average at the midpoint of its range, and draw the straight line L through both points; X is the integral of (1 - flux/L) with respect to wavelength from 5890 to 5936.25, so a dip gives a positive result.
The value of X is 1.3 Angstrom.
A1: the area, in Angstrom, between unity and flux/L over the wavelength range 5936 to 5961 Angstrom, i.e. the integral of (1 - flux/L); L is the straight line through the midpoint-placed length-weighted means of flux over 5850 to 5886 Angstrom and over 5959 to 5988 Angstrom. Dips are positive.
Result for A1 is -0.3 Angstrom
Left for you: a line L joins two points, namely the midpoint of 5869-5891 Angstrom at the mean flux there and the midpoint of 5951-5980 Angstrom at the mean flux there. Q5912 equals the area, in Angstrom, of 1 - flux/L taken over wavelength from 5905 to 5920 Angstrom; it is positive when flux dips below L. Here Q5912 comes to -1.2 Angstrom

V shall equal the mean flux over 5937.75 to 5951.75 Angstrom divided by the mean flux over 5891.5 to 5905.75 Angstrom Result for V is 1.21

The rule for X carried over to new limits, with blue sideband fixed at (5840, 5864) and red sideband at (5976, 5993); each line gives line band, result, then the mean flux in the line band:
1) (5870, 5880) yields 0.1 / 25.5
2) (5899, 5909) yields 0.0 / 26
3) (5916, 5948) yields -0.5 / 26.6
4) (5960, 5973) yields -0.2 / 26.7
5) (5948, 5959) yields 0.1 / 26.1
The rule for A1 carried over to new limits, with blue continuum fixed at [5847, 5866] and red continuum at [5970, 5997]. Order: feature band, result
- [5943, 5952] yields 0.0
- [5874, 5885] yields 0.6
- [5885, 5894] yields 2.3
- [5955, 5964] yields -0.1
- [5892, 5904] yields 2.0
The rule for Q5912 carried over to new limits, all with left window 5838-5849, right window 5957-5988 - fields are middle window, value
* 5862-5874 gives -0.14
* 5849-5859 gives 0.10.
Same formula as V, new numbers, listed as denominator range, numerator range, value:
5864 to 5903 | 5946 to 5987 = 1.14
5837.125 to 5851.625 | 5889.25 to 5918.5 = 0.92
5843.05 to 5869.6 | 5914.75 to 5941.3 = 1.02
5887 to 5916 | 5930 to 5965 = 1.14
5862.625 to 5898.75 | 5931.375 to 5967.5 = 1.15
